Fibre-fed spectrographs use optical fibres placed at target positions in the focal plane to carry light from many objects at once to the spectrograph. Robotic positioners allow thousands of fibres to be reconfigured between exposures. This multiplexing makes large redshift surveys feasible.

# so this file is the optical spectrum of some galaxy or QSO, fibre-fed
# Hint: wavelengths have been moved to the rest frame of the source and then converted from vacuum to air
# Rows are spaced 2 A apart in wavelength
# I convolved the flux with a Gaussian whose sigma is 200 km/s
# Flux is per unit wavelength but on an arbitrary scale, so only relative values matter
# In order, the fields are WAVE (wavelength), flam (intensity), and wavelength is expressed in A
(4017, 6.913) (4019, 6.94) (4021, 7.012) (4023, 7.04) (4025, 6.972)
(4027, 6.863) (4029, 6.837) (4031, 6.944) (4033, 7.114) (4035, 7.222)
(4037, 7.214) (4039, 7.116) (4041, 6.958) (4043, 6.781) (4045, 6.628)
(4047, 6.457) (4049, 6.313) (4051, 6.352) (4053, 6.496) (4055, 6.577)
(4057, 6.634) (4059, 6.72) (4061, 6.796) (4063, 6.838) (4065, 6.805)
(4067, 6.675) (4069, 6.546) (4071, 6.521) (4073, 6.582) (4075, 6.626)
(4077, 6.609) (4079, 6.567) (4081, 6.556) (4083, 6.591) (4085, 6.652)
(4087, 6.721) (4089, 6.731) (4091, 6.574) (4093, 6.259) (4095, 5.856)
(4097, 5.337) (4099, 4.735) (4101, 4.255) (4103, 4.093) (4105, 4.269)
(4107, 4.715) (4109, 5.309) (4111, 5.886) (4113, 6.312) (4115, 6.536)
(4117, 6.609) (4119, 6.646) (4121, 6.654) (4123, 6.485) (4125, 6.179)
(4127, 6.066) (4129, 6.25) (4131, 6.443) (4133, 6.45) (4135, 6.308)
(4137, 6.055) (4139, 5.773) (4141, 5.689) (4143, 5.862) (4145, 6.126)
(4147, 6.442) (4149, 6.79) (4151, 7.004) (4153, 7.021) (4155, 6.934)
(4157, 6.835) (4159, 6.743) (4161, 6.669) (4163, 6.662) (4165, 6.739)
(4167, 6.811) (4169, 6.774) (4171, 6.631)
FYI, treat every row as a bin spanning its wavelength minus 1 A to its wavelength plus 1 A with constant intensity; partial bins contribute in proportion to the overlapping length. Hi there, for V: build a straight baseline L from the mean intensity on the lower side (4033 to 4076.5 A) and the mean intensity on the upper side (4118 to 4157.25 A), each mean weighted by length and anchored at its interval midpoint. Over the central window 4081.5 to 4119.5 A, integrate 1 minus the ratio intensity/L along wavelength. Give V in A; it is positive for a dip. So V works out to 4.3 A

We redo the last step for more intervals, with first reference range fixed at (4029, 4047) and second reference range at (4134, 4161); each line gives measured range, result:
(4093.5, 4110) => 4.4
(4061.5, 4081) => 0.5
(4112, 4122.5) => 0.1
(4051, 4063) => 0.4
